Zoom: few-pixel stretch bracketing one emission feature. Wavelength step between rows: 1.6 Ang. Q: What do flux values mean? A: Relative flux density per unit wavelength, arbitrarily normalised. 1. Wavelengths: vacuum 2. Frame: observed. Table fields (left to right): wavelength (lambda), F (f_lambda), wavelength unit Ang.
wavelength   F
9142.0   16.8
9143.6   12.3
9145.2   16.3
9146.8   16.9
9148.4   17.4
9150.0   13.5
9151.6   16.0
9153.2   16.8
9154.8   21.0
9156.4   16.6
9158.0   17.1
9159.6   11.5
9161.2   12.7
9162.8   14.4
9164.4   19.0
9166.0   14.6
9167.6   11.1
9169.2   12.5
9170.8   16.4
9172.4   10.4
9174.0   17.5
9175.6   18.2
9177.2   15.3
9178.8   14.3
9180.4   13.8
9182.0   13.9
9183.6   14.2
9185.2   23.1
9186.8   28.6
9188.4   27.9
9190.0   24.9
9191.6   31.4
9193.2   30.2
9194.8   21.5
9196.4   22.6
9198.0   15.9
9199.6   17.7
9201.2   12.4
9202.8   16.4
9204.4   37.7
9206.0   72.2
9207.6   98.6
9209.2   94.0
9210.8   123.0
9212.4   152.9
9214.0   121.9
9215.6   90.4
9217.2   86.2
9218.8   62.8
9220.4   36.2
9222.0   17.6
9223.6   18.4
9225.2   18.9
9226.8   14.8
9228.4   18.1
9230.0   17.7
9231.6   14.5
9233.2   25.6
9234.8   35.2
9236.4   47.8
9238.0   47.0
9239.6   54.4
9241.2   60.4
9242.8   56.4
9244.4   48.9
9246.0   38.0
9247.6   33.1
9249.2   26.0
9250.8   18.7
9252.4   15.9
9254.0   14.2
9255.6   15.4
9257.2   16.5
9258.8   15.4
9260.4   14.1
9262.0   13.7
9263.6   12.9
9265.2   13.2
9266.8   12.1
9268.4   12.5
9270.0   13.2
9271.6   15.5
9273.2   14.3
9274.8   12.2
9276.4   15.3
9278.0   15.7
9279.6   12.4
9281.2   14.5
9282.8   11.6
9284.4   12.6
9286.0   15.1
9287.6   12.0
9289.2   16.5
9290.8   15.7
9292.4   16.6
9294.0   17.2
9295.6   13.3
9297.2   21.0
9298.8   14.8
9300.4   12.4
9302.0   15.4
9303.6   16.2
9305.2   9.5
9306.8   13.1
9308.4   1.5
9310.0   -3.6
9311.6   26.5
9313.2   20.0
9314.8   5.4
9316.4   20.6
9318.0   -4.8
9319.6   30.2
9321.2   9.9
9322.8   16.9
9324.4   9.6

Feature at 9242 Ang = [N II]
